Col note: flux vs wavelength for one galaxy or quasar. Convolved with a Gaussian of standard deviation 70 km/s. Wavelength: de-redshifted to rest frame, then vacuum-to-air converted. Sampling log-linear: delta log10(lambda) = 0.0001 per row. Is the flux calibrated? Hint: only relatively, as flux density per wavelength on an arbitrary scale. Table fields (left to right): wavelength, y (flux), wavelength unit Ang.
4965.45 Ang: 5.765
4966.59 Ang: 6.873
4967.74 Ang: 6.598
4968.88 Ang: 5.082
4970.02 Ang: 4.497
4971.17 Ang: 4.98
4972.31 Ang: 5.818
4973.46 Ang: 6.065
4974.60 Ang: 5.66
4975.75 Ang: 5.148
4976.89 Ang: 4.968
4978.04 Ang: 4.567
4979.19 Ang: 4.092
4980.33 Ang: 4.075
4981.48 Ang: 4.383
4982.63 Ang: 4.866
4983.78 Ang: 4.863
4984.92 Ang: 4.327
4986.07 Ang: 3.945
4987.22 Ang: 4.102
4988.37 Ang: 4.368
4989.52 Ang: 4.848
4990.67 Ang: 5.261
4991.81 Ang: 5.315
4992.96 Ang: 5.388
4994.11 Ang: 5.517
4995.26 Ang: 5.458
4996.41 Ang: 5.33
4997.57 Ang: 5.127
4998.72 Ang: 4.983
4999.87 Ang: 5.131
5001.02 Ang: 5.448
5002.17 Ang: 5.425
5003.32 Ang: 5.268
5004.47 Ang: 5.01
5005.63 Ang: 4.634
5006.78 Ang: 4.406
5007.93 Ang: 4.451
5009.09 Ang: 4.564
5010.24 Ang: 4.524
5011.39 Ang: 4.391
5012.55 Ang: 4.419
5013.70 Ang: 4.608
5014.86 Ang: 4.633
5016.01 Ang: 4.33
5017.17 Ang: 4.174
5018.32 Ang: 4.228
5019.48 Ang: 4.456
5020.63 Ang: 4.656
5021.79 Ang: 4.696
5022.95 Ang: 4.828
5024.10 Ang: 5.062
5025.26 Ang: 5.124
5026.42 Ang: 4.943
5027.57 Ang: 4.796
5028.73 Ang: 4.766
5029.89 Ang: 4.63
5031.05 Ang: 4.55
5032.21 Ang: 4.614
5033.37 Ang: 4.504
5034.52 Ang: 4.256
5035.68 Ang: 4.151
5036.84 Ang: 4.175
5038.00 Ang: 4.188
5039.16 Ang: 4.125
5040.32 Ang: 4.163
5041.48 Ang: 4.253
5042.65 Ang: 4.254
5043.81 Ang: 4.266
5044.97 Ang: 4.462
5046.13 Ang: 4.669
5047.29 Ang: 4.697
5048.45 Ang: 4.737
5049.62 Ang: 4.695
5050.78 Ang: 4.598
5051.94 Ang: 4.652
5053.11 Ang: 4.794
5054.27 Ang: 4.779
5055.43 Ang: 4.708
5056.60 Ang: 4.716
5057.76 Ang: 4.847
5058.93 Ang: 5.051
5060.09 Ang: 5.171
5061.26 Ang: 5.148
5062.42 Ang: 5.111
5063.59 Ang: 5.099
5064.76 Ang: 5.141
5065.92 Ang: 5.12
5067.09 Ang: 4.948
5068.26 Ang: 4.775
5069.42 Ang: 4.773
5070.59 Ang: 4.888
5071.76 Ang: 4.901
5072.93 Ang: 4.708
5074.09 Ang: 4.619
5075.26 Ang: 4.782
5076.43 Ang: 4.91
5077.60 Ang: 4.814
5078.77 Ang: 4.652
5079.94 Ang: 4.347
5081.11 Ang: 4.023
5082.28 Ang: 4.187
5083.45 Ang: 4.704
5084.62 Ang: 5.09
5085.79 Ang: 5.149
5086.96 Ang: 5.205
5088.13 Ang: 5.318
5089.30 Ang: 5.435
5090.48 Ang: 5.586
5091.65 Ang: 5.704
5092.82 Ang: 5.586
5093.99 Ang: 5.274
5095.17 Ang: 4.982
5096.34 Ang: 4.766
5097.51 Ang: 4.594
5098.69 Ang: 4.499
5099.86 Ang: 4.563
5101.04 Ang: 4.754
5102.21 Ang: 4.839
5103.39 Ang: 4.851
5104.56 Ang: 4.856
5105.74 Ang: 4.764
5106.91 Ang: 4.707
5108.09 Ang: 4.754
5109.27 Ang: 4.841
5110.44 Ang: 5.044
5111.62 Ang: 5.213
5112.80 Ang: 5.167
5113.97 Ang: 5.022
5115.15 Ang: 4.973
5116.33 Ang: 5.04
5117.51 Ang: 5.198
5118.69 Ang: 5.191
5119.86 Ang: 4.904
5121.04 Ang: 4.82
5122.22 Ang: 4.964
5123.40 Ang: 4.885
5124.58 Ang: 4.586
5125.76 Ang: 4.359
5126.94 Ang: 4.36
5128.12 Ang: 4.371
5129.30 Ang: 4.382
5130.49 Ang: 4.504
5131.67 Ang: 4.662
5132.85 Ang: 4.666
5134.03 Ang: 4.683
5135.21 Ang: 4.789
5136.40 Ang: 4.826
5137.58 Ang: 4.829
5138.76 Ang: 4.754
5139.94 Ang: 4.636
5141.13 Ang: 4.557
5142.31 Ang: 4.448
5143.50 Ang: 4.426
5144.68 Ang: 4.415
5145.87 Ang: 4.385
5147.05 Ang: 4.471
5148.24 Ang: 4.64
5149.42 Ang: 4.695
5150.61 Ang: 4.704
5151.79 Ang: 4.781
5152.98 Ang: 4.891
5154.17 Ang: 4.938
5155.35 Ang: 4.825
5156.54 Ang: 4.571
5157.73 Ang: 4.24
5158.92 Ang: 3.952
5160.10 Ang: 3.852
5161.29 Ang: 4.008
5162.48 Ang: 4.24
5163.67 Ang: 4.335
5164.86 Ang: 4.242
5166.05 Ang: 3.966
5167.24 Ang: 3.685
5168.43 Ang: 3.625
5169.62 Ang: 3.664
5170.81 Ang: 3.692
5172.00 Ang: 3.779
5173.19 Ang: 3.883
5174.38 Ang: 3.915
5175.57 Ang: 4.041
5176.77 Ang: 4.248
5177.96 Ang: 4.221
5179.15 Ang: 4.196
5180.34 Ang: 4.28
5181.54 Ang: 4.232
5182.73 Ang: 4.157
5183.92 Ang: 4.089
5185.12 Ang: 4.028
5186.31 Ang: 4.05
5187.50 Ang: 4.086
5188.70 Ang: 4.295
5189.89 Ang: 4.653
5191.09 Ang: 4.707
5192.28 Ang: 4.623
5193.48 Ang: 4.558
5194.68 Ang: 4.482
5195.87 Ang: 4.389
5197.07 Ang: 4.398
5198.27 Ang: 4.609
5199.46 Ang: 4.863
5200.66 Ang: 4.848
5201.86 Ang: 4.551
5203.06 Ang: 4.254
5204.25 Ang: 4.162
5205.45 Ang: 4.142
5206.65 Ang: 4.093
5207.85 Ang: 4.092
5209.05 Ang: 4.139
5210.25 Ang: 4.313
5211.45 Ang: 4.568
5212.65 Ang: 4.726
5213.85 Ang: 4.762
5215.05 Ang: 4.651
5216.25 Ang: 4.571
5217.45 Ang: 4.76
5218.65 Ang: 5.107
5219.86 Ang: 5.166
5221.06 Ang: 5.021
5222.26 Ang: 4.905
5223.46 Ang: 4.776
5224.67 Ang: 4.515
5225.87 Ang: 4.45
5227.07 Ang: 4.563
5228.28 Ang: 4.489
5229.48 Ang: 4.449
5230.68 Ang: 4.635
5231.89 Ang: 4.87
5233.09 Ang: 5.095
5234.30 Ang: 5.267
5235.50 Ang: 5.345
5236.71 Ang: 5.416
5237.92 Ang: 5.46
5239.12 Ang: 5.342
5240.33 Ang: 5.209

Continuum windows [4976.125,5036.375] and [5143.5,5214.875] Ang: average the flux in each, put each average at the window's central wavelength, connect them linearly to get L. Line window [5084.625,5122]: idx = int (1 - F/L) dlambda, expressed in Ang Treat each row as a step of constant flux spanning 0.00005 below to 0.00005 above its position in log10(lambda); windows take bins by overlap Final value -4.39 Ang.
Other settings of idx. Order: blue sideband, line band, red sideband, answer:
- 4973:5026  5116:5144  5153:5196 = -2.2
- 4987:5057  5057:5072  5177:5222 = -1.2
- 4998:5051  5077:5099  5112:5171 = -1.8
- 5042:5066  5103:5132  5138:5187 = -2.2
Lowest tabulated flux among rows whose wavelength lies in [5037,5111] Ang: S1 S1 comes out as 4.023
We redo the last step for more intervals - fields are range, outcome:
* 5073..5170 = 3.625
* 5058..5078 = 4.619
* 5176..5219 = 4.028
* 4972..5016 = 3.945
